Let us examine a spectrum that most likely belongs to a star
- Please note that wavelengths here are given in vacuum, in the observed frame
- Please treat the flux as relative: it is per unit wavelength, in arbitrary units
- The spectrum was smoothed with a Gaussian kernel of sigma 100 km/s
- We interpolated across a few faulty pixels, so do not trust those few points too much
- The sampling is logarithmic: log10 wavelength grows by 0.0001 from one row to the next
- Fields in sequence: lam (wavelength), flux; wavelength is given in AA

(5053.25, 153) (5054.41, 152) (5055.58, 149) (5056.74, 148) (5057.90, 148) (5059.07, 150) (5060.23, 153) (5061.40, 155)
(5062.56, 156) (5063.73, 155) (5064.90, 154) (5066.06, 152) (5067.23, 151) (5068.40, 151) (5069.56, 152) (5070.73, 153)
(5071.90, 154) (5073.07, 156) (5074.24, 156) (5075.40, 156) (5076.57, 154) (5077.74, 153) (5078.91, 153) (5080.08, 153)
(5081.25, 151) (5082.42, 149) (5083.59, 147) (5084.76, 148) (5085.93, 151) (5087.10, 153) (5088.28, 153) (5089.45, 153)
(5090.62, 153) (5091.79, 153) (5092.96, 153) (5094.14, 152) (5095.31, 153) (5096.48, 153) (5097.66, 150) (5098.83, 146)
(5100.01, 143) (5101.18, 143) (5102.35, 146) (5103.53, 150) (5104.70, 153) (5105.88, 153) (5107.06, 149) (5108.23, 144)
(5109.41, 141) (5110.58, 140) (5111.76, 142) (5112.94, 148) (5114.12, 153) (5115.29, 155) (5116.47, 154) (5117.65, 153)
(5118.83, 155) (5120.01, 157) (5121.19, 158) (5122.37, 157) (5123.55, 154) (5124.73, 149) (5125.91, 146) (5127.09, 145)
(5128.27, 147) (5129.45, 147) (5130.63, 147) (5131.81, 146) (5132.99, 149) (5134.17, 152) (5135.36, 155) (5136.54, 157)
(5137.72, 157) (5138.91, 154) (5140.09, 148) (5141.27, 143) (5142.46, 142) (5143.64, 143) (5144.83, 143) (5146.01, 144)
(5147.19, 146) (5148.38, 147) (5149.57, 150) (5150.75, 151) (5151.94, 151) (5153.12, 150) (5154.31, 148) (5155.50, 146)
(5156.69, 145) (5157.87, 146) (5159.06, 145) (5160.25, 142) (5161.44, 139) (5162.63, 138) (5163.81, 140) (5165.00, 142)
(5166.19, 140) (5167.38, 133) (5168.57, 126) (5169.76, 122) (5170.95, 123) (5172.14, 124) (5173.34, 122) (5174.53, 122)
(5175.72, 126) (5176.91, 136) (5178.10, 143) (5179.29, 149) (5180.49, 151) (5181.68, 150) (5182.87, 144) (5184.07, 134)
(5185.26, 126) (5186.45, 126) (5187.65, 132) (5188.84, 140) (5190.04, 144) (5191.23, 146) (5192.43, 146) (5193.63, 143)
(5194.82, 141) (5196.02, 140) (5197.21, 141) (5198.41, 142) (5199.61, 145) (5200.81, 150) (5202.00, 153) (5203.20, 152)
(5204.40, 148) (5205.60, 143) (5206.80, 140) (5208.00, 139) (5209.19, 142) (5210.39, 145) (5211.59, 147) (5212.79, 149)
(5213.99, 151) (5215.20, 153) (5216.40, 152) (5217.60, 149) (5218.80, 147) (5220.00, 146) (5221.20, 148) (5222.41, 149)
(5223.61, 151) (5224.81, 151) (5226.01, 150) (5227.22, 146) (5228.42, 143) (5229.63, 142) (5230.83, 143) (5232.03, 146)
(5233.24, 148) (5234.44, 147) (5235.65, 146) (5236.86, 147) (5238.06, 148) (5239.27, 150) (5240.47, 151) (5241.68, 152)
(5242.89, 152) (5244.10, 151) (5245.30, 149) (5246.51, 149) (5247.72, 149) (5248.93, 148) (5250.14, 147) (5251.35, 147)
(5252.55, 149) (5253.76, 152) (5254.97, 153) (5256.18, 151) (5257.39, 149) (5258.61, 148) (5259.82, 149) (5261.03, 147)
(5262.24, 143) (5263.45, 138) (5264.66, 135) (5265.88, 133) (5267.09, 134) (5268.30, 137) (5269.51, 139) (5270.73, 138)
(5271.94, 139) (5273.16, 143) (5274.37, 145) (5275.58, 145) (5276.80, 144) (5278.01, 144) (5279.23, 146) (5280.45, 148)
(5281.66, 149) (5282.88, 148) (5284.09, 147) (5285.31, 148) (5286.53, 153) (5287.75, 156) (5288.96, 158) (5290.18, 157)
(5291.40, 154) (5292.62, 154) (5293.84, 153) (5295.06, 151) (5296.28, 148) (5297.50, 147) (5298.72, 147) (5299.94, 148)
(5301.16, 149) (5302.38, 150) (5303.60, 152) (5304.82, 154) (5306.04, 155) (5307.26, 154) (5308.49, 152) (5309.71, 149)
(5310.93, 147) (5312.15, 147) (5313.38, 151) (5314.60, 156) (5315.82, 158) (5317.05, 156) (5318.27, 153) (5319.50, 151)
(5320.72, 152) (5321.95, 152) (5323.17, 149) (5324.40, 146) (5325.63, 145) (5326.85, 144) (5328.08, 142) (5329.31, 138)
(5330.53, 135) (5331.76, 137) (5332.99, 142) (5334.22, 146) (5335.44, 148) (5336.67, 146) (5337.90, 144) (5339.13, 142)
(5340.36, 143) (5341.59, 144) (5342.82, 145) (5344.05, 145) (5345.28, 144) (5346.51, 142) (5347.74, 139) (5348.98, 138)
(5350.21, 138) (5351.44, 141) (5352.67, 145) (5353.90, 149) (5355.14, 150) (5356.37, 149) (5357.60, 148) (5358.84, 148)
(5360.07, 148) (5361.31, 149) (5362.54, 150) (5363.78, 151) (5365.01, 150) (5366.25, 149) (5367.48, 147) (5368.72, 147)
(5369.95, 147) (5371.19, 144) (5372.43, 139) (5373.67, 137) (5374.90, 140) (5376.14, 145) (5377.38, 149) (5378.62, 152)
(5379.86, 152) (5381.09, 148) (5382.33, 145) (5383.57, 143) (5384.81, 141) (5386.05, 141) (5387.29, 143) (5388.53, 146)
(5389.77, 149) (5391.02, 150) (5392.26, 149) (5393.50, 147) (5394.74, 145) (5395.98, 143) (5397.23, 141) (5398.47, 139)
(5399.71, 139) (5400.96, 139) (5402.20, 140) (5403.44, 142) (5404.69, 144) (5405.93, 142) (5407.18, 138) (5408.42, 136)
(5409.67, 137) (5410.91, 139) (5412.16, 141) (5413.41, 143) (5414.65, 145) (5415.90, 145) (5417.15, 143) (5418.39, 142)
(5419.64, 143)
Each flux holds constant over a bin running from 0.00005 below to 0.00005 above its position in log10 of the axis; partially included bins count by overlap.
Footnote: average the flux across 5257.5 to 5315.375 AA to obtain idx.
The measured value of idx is 147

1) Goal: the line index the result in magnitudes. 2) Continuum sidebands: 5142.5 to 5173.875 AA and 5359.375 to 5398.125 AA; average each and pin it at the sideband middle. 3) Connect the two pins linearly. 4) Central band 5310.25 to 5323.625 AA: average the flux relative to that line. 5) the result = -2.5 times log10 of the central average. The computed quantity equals -0.06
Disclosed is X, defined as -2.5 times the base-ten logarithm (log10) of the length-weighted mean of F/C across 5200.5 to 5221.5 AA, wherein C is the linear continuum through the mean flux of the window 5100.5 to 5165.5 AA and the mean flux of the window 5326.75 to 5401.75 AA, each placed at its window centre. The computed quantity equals 0.00 mag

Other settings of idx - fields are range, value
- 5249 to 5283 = 144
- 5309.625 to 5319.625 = 152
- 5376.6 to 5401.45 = 145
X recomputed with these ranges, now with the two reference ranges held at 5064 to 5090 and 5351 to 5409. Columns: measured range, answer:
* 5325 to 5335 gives 0.037 mag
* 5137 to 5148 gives 0.029 mag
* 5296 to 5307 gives -0.024 mag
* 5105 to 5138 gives 0.007 mag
